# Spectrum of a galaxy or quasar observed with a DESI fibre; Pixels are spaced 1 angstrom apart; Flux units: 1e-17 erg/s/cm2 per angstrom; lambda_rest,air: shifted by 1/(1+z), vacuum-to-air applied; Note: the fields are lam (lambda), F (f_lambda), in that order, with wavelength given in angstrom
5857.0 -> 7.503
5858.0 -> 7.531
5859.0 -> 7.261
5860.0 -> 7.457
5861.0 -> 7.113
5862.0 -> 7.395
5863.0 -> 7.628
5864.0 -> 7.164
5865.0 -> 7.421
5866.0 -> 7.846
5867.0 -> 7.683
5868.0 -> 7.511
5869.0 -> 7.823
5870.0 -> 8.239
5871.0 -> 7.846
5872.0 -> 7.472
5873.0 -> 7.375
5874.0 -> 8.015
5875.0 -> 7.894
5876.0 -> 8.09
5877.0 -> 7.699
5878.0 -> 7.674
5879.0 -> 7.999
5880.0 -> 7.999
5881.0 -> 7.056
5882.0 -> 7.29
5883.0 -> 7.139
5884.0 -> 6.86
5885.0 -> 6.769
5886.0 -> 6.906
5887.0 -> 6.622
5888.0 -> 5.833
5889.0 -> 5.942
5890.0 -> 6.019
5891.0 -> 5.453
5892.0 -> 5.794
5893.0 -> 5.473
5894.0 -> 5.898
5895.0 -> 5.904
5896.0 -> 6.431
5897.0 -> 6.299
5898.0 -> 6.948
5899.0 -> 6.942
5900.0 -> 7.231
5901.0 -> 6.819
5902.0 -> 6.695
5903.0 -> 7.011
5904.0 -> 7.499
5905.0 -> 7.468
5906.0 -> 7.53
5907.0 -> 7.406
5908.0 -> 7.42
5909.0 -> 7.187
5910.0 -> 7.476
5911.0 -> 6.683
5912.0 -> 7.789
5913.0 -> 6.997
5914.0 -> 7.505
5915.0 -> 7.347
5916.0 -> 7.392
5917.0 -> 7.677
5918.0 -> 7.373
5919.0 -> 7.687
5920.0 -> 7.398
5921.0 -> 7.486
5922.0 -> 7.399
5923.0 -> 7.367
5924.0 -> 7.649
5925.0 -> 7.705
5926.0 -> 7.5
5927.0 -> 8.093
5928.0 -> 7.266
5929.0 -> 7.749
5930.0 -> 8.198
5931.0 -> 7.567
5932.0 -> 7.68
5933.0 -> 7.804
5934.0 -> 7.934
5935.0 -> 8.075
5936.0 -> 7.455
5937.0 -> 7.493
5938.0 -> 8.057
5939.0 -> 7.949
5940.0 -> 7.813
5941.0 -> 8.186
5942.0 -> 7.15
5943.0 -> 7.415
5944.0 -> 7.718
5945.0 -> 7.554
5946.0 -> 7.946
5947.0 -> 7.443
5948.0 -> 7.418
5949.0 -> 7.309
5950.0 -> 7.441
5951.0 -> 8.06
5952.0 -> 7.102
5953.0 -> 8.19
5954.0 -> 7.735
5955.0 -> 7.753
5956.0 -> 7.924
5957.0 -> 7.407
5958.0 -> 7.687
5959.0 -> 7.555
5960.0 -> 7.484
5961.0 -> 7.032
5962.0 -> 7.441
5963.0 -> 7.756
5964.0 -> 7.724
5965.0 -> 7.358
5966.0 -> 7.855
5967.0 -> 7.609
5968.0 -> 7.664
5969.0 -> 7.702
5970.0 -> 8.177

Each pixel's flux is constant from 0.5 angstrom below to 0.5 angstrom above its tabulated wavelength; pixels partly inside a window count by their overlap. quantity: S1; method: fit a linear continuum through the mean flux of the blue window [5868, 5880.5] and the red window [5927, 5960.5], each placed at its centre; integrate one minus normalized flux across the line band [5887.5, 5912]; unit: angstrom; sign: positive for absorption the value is 3.5 angstrom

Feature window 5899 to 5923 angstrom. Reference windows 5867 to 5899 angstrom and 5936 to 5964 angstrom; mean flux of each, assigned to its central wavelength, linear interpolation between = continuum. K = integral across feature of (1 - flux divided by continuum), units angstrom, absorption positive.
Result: -0.2 angstrom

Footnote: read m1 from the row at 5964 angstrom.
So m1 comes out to 7.724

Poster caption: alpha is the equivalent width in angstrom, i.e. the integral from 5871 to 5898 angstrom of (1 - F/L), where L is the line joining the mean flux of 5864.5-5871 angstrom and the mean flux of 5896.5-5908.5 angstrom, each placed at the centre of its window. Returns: 2.15 angstrom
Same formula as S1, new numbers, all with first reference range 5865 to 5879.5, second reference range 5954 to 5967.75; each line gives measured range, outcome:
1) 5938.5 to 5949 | 0.0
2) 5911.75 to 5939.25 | 0.2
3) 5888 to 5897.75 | 2.3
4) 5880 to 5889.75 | 1.3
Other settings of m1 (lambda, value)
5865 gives 7.421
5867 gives 7.683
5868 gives 7.511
